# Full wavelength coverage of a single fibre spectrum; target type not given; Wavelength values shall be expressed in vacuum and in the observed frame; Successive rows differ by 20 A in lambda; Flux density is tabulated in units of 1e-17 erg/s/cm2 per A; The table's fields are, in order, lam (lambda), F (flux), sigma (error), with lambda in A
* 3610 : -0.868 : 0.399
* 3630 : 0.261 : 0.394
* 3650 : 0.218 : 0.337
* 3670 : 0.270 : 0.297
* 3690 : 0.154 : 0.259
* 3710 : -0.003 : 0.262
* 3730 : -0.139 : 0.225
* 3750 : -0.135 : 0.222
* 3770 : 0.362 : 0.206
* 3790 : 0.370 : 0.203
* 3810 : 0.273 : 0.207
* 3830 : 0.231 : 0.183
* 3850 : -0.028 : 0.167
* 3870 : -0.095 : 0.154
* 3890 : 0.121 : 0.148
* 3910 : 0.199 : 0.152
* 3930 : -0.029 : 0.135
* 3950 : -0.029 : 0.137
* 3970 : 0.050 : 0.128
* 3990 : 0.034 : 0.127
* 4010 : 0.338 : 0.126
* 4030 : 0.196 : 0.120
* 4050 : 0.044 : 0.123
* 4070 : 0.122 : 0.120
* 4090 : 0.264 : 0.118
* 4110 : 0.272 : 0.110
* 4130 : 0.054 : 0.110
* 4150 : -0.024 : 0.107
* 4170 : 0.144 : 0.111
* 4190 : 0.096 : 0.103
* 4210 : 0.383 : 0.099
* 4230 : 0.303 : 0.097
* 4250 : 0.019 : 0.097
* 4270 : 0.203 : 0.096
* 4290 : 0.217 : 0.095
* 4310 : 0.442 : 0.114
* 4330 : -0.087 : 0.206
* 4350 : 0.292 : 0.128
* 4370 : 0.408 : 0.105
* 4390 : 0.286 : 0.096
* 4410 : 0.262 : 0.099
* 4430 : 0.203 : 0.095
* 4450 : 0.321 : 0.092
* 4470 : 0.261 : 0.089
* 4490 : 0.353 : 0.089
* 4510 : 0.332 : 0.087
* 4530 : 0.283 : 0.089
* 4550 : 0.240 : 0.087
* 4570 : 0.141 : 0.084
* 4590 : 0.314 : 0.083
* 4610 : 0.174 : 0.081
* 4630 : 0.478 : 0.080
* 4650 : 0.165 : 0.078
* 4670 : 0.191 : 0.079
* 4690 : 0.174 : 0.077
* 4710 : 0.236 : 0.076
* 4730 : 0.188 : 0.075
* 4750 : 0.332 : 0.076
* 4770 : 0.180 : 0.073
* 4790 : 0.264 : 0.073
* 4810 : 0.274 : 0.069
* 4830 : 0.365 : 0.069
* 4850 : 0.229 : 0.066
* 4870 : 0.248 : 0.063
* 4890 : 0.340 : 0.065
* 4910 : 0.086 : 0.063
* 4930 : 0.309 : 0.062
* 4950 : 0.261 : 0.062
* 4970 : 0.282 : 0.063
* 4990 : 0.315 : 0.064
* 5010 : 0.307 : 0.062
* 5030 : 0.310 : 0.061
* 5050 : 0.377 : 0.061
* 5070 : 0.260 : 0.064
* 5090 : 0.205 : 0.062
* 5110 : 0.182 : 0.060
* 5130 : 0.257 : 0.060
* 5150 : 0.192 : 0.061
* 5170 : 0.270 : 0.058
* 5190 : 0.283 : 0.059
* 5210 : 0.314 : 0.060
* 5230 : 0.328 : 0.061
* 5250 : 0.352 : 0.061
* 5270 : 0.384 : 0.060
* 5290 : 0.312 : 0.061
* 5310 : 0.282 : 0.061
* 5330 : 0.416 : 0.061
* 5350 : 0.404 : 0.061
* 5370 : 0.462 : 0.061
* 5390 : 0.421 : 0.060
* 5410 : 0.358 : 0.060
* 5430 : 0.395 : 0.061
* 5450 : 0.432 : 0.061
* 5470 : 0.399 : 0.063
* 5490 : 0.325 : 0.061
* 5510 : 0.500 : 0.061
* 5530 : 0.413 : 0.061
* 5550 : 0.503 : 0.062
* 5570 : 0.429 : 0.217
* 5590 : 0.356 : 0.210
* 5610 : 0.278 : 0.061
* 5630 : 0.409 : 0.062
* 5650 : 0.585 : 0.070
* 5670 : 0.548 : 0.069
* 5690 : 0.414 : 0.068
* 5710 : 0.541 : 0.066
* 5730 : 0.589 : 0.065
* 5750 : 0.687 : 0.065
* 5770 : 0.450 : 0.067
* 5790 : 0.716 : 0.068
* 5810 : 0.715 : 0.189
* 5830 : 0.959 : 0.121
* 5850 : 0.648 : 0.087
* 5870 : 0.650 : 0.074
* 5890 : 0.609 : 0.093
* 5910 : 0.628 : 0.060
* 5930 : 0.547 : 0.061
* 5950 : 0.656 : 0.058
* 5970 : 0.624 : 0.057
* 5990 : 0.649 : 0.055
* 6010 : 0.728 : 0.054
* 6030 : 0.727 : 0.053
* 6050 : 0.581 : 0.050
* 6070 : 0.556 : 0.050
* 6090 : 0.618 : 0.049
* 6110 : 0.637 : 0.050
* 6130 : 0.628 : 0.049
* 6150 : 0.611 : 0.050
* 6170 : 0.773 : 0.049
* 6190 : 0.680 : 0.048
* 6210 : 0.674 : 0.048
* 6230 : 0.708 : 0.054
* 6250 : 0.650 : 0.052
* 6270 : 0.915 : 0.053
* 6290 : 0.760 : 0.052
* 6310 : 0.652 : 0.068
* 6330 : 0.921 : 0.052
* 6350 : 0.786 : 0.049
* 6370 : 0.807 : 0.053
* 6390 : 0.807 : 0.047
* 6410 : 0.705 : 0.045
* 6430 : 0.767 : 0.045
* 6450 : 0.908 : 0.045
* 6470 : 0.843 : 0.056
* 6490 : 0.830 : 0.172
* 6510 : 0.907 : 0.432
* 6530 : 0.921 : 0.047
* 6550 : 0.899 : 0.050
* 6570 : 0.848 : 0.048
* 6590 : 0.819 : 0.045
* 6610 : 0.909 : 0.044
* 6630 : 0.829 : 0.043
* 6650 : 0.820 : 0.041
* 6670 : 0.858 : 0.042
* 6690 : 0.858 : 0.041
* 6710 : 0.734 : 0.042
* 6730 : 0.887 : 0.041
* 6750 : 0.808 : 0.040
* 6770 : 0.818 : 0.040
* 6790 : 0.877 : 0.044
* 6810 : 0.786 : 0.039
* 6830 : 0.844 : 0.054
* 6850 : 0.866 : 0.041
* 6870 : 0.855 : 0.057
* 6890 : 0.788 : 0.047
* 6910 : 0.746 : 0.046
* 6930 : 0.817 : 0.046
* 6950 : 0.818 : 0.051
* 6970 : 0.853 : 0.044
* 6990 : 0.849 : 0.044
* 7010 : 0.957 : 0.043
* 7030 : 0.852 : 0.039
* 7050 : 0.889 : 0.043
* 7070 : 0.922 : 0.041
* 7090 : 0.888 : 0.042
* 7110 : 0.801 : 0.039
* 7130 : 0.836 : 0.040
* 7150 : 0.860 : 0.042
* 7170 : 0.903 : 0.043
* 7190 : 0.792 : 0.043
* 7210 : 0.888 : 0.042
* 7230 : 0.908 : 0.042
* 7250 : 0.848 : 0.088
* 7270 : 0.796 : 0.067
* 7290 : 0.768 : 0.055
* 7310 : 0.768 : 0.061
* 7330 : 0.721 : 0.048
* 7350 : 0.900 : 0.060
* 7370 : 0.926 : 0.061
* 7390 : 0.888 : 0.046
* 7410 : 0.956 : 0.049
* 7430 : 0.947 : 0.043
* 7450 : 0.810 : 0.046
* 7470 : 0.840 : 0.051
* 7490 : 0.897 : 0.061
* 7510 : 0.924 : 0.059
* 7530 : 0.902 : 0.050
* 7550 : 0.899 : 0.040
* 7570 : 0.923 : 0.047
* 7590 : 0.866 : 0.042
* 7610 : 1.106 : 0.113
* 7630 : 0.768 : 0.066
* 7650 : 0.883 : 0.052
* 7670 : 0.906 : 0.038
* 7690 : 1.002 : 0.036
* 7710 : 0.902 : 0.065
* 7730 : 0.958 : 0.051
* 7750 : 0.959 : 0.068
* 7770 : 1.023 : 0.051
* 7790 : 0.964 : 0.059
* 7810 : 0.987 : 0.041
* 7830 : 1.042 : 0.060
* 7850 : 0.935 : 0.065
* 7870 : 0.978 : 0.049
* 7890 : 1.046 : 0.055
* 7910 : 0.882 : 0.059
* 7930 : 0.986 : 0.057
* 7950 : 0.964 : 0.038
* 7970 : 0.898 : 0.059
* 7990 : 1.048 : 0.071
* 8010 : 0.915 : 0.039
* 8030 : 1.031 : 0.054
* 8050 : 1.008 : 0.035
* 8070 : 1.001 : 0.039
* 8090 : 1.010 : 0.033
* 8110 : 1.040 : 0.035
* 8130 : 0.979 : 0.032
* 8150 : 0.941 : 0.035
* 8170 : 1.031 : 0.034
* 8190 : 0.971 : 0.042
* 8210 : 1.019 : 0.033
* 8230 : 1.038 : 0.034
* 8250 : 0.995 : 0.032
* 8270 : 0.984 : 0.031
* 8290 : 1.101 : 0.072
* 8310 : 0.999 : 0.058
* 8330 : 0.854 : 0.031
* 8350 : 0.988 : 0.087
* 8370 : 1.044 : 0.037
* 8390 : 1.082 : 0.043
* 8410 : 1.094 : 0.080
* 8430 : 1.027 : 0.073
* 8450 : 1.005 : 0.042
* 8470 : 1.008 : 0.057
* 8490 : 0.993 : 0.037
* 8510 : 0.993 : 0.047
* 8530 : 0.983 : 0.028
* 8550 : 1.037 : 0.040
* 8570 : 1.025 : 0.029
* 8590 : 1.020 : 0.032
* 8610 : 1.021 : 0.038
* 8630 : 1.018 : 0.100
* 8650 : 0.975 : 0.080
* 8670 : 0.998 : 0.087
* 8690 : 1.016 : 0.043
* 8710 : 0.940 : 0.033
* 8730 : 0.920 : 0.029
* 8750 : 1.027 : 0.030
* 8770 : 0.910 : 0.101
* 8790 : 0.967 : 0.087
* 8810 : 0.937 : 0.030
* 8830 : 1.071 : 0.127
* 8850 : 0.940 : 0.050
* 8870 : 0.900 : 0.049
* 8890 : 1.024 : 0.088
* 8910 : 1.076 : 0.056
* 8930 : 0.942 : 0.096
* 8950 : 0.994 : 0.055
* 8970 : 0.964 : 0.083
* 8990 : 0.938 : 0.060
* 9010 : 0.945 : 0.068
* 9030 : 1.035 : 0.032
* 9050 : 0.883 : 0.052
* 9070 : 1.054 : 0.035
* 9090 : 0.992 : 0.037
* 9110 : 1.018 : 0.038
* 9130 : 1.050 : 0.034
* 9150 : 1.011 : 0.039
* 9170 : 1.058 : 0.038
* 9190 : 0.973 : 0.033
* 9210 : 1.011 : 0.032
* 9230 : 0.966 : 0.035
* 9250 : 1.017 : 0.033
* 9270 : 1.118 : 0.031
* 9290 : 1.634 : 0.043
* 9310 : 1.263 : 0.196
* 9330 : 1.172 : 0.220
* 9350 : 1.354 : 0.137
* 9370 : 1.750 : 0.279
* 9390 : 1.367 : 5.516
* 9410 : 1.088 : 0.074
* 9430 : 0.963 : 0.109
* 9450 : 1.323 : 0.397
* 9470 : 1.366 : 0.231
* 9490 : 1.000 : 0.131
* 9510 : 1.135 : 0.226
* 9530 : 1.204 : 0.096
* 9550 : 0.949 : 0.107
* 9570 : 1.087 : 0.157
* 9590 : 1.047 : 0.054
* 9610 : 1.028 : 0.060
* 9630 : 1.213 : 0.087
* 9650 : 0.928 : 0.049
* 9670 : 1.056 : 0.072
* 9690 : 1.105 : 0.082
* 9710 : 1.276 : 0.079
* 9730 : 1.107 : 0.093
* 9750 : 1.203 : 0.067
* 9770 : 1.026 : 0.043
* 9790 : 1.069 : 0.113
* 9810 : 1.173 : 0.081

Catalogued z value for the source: 0.414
